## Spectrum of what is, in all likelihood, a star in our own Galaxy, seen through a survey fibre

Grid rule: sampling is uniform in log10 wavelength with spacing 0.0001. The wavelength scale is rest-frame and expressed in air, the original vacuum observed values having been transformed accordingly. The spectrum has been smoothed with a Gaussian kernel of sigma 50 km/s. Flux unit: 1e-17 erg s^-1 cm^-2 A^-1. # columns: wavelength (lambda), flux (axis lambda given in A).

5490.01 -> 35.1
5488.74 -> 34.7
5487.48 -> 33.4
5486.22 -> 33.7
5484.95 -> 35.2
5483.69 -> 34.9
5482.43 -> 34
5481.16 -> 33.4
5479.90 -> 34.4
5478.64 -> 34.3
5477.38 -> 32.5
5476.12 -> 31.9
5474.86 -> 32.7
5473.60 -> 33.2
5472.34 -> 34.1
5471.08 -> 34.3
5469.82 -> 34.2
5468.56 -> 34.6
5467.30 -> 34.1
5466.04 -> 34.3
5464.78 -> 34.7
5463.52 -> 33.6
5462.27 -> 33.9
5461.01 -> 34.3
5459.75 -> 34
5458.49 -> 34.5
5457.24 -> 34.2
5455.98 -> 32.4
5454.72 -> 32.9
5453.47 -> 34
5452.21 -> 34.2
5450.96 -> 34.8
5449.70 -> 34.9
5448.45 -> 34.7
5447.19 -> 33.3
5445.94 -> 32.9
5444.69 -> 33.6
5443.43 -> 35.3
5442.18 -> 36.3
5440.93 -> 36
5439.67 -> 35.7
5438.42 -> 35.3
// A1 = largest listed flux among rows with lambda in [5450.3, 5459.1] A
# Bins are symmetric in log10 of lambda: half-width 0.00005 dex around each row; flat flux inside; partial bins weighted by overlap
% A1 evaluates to 34.8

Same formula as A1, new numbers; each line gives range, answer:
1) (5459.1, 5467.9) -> 34.7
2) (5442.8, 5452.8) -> 35.3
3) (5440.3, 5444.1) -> 36.3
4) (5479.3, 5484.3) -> 34.9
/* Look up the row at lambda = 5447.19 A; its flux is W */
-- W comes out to 33.3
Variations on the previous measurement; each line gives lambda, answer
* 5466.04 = 34.3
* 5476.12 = 31.9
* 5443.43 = 35.3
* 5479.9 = 34.4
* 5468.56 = 34.6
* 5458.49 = 34.5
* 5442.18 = 36.3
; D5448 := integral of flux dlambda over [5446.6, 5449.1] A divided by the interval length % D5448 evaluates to 34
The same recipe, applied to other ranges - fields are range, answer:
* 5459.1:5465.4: 34.1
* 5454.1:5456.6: 32.6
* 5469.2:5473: 34.2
